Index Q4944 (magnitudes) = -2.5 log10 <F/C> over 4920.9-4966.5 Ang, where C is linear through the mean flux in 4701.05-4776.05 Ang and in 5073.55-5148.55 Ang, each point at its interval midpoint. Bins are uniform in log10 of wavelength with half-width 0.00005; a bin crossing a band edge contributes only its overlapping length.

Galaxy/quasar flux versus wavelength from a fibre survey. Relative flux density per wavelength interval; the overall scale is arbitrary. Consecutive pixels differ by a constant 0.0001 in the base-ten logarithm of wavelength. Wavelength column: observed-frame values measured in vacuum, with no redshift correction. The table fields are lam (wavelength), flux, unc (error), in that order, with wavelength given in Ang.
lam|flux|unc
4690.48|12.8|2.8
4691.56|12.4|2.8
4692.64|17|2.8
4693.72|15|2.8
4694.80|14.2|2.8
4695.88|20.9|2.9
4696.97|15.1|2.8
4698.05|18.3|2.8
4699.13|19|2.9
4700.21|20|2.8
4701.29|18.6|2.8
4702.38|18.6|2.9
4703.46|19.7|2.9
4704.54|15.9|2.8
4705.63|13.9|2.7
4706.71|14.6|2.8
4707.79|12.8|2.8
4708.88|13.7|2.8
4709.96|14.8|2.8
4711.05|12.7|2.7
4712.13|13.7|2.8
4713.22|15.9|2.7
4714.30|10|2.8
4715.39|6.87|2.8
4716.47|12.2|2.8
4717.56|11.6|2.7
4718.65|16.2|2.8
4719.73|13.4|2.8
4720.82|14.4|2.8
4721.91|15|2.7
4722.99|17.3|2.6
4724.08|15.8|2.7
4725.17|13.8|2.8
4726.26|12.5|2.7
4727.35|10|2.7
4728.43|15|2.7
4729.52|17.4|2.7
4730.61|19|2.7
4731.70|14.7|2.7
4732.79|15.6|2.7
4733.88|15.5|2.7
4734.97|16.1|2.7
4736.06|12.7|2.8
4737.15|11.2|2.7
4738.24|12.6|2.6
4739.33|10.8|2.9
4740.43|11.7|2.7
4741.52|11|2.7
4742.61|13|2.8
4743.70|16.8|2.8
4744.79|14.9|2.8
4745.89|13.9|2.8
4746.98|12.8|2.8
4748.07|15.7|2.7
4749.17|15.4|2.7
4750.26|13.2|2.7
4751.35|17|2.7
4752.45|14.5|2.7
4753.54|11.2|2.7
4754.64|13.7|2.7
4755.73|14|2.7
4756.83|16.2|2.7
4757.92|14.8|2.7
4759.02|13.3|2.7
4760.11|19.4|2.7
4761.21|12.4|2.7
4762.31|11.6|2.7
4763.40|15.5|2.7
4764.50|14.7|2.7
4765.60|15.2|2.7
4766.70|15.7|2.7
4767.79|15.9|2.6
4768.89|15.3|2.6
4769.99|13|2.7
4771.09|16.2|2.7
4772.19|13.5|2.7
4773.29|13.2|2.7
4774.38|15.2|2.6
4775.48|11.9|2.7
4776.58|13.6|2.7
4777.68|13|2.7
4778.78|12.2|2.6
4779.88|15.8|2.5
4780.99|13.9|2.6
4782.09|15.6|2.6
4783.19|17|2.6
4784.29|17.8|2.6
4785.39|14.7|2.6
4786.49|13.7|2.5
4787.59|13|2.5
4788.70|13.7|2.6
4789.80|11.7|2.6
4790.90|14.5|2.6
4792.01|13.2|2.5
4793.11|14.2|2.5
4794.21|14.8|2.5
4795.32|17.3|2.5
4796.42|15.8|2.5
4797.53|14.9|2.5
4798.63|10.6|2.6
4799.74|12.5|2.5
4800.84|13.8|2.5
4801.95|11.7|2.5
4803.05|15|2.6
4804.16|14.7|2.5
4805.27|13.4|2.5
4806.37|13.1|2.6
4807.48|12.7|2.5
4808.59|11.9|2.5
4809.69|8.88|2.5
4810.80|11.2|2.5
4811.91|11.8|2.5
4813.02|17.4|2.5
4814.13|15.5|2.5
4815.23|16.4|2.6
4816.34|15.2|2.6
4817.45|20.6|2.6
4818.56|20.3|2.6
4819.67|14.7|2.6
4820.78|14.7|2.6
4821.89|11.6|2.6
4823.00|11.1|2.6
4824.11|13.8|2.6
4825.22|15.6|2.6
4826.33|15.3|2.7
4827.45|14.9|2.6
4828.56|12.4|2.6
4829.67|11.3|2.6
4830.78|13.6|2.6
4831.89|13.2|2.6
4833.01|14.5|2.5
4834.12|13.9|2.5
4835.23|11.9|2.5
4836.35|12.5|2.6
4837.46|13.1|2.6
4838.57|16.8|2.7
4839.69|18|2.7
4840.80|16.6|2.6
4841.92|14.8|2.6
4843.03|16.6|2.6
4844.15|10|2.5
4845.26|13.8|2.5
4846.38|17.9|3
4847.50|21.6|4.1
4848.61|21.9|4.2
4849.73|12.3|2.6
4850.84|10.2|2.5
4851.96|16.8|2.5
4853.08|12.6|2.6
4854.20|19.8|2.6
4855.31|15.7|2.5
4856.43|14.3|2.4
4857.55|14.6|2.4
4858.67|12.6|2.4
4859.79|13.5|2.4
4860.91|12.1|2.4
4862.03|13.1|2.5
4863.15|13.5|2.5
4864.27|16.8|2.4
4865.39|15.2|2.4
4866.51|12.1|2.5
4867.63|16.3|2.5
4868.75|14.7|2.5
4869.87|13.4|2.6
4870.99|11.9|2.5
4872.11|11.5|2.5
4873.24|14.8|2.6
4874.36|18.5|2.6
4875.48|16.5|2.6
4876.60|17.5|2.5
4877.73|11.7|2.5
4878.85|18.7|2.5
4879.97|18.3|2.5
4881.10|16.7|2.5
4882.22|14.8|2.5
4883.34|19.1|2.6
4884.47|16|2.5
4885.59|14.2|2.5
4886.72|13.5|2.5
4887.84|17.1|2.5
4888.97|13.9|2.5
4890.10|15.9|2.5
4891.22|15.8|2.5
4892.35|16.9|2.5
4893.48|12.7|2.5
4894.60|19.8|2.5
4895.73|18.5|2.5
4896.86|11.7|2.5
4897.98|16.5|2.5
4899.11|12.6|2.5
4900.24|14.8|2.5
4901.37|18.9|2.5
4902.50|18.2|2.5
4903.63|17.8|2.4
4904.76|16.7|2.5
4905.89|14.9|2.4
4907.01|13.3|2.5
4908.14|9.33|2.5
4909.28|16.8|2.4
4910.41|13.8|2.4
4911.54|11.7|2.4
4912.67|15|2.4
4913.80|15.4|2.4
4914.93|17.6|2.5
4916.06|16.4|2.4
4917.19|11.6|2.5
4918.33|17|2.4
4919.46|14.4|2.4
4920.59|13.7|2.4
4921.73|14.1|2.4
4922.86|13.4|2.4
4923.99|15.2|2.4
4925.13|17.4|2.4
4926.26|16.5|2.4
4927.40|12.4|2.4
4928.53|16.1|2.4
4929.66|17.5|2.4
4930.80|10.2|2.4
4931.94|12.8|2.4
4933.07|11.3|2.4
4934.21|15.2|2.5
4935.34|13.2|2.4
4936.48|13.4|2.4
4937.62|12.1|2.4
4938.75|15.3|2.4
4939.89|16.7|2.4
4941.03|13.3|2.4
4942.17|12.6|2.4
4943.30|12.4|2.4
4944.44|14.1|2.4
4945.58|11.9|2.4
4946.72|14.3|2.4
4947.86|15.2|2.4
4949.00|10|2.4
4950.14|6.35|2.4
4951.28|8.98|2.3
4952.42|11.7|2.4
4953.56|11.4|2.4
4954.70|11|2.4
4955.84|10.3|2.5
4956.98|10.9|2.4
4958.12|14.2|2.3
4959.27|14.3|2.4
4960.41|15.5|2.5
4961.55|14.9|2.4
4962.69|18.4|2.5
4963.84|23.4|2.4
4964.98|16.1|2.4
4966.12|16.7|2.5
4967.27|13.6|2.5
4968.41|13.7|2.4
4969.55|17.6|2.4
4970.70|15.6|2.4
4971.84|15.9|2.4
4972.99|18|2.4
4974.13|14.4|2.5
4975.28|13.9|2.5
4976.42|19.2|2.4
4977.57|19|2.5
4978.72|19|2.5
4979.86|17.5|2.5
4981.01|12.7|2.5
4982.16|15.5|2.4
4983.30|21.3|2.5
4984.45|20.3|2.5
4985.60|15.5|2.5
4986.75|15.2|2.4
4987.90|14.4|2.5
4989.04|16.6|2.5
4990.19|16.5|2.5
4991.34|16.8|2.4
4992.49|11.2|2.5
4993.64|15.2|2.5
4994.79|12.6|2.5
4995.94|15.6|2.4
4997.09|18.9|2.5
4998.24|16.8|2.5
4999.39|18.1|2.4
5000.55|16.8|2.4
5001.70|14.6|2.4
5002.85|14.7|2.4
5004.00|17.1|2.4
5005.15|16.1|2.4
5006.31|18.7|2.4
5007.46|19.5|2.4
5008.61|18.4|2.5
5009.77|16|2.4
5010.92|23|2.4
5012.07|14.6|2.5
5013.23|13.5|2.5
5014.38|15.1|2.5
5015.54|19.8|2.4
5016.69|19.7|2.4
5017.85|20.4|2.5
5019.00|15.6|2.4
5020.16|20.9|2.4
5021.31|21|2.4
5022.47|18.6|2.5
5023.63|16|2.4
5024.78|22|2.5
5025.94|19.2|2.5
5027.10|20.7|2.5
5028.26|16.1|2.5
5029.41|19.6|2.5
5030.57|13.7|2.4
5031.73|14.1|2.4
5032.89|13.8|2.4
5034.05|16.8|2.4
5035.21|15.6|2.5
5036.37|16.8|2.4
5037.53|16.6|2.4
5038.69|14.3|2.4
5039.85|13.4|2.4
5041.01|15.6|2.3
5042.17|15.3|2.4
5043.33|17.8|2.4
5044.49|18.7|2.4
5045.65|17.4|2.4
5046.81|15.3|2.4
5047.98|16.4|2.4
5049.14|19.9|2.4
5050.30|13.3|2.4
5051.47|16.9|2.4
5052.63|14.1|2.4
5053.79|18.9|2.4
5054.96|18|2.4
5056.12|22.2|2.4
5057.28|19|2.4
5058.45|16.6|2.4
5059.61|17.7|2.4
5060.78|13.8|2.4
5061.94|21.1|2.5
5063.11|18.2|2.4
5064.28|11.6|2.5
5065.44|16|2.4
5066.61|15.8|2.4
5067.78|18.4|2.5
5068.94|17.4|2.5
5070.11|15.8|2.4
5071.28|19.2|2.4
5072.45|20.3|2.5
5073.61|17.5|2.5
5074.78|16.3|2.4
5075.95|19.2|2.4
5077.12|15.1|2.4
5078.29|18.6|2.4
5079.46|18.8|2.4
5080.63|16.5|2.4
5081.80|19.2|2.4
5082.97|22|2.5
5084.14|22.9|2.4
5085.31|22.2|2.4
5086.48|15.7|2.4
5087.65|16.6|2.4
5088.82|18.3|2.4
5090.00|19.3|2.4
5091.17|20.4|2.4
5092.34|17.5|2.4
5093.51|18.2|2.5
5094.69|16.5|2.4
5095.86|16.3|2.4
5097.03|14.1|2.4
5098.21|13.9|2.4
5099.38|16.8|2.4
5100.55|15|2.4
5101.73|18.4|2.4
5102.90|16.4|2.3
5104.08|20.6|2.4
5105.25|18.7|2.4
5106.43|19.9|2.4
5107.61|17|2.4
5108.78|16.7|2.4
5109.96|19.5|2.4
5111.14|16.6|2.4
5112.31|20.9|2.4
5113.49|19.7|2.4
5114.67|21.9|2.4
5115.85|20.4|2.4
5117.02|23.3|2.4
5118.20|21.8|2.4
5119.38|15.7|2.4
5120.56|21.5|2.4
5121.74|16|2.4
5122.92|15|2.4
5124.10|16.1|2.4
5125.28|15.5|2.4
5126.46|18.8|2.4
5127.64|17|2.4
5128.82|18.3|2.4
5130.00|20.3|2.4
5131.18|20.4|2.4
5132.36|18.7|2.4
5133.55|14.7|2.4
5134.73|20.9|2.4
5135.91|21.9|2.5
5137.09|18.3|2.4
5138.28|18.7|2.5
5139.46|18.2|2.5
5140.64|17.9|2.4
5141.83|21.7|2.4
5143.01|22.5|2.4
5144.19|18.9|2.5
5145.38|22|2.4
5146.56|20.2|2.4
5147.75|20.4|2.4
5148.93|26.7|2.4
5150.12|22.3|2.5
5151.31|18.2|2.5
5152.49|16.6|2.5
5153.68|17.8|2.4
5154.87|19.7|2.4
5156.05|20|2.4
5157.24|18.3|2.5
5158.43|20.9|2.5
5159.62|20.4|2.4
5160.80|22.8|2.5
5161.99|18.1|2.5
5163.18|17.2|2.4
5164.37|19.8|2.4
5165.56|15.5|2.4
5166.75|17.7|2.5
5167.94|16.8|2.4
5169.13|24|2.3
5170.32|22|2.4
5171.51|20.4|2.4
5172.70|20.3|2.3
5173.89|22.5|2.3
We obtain 0.21 mag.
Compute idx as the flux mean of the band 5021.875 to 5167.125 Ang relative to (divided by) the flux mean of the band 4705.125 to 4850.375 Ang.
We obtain 1.27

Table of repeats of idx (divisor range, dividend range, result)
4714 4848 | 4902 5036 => 1.09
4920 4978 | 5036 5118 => 1.25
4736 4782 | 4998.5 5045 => 1.23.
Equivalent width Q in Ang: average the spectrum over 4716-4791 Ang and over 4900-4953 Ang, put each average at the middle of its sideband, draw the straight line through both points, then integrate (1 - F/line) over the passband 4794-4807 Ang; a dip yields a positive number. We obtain 0.25 Ang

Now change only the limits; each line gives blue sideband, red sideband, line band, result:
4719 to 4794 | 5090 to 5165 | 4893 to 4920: 1.53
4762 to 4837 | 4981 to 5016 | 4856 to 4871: 0.96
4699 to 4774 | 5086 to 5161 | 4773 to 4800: 1.49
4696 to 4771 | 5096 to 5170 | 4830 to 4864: 2.36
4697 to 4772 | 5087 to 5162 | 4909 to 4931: 2.30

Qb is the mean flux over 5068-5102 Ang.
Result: 17.9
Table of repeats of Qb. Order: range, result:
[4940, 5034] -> 15.9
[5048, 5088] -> 17.8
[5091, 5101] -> 16.4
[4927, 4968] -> 13.6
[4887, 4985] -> 14.8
